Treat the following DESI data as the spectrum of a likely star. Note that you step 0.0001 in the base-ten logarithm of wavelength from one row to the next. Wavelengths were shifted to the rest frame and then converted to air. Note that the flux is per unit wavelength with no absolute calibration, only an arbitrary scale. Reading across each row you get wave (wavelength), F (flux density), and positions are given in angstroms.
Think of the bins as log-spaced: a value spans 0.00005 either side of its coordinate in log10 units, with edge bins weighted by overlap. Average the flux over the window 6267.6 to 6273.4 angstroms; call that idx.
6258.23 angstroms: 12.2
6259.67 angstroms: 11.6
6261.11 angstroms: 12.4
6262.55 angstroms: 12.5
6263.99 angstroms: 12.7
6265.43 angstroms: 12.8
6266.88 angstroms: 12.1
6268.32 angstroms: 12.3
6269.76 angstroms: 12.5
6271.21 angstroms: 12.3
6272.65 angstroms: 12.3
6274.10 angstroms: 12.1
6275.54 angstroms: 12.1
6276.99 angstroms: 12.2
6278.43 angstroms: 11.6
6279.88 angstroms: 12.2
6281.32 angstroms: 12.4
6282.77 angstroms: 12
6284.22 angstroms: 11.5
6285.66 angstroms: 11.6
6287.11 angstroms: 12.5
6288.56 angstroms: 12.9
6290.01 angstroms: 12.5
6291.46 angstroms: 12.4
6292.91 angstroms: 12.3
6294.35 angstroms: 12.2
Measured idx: 12.3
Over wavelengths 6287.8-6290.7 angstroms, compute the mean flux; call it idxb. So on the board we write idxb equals 12.7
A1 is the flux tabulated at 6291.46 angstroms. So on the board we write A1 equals 12.4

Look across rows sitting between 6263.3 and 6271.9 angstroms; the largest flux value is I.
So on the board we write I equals 12.8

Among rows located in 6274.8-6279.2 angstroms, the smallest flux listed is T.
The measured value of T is 11.6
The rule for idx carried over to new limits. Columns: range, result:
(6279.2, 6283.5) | 12.2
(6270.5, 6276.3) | 12.2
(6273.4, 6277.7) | 12.1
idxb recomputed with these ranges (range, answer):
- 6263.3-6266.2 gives 12.7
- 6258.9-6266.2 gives 12.4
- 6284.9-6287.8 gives 12.1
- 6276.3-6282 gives 12.1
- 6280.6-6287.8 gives 12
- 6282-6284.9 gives 11.7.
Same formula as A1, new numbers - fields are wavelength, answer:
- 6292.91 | 12.3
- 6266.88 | 12.1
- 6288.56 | 12.9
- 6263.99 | 12.7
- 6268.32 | 12.3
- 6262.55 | 12.5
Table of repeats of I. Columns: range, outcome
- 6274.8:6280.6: 12.2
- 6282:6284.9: 12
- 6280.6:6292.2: 12.9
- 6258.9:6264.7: 12.7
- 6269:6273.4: 12.5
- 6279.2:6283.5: 12.4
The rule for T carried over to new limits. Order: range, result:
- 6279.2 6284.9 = 11.5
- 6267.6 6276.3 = 12.1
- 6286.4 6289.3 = 12.5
